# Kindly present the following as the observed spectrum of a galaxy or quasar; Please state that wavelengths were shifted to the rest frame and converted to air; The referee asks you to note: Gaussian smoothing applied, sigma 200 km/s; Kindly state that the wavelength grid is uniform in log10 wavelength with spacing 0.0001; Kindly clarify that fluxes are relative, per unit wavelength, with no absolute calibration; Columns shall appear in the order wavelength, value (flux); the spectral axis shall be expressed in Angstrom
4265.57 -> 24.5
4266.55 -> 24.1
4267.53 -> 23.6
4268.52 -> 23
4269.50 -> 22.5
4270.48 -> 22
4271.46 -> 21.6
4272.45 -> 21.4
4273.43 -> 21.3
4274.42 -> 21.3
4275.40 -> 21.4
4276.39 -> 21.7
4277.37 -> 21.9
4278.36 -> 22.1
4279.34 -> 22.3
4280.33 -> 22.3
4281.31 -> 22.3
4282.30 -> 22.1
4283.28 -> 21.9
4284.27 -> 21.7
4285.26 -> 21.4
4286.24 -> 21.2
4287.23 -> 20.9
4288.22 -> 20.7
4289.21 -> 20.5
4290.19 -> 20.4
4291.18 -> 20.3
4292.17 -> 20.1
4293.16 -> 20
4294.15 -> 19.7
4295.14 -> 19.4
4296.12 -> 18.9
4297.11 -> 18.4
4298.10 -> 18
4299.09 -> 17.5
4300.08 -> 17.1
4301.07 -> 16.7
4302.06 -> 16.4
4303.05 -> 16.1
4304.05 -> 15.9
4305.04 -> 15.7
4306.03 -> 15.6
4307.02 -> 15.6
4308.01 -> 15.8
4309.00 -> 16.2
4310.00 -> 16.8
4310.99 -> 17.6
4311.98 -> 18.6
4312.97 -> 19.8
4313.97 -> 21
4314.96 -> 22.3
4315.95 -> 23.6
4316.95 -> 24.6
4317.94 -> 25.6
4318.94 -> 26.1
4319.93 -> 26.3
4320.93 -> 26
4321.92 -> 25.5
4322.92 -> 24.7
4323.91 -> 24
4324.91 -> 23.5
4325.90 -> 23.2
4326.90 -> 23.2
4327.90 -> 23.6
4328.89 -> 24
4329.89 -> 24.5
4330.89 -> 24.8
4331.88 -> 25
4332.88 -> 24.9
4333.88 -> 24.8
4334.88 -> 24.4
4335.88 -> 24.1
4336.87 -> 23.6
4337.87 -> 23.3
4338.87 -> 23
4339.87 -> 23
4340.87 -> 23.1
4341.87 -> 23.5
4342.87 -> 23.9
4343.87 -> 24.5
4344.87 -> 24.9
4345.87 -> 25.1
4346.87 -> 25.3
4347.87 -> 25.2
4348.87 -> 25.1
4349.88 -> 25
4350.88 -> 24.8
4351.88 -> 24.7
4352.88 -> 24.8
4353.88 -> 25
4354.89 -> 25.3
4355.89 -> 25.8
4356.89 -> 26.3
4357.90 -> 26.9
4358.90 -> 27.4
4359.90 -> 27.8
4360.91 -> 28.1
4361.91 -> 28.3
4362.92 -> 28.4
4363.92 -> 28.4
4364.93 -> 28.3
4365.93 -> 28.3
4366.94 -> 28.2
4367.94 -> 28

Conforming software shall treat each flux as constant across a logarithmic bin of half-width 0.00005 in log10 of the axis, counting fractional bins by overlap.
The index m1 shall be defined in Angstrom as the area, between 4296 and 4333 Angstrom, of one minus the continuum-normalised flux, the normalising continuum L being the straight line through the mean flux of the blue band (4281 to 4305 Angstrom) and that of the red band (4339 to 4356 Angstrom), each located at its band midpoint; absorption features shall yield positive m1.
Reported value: 1.2 Angstrom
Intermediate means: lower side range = 19.4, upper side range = 24.6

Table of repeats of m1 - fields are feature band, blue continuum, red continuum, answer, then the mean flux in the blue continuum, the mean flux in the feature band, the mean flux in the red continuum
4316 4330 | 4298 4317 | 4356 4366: -2.6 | 17.9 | 24.6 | 27.7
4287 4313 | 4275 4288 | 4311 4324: 5.3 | 21.8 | 18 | 23.5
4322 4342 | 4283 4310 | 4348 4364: -0.7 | 18.5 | 23.9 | 26.3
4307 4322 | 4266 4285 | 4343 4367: 1.7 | 22.1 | 21.4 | 26.3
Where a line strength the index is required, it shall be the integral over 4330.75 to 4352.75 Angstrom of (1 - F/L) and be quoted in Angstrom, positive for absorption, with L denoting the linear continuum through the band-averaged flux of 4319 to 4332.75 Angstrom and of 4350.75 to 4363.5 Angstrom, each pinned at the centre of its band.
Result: 1.01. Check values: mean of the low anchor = 24.6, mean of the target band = 24.4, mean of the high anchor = 26.5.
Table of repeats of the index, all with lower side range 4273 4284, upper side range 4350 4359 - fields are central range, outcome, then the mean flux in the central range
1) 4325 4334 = 0.1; 24.2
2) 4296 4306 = 2.6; 16.9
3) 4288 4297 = 1.1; 19.9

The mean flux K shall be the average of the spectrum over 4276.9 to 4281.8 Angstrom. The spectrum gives 22.2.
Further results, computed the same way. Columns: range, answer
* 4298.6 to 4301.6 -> 17.1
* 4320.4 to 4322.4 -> 25.8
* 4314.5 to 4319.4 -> 24.4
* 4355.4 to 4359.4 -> 26.6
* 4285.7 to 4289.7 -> 20.8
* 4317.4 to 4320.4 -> 26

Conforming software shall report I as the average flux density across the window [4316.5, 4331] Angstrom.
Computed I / 24.6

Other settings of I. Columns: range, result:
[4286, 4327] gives 20.2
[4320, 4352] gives 24.3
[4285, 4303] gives 19.2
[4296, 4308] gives 16.7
